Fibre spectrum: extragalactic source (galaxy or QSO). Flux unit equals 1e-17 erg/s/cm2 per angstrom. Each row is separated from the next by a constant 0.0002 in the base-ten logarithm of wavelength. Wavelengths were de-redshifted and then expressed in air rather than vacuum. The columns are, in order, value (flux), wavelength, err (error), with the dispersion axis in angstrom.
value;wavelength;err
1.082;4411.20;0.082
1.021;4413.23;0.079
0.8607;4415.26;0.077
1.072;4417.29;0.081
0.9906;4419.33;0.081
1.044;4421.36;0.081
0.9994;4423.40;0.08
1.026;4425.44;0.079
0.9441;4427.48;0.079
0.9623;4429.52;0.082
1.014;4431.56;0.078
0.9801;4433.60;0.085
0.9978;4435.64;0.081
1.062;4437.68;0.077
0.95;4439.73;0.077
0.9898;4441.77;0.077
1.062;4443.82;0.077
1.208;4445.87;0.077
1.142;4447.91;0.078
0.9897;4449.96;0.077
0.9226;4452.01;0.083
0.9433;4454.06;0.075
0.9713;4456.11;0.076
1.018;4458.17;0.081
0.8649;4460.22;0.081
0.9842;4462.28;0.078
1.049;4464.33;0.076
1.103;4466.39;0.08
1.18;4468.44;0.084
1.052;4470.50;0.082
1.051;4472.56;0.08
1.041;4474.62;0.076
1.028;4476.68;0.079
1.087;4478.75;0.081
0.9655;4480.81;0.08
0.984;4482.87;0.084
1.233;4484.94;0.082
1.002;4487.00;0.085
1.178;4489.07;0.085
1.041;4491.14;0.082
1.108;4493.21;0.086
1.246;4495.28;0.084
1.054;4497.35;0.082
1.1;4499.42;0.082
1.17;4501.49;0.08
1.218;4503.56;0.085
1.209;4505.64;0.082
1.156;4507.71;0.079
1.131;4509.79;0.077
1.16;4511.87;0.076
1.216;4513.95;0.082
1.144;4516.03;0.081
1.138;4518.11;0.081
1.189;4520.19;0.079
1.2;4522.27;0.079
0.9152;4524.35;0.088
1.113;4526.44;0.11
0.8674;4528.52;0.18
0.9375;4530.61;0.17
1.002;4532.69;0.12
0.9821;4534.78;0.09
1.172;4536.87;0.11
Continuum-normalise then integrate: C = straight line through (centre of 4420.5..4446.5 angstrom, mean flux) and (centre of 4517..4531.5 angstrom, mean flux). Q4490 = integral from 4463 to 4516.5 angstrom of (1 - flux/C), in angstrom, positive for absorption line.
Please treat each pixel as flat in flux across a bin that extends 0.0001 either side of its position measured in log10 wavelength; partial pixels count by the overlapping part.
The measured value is -3.7 angstrom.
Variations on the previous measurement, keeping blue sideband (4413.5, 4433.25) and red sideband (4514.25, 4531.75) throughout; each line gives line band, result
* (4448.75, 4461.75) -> 0.8 angstrom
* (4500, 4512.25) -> -1.3 angstrom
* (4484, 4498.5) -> -1.1 angstrom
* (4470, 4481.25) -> -0.1 angstrom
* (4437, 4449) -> -0.7 angstrom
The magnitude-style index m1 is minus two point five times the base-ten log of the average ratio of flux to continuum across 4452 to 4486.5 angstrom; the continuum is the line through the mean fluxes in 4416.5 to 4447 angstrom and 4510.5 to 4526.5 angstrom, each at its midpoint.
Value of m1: 0.04 mag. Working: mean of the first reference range 1.02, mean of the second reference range 1.14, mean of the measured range 1.03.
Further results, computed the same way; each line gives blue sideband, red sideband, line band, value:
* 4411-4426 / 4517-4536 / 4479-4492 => -0.04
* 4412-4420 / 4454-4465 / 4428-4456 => -0.04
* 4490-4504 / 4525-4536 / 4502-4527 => -0.10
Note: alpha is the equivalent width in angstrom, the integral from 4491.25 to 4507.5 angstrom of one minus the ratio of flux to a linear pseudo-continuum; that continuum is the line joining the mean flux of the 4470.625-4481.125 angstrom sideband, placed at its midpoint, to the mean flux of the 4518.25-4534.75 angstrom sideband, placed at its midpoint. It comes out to -1.8 angstrom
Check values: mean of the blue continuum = 1.04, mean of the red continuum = 1.04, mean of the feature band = 1.15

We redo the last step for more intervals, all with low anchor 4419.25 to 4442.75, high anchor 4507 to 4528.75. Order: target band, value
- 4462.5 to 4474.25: -0.31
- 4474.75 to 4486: 0.10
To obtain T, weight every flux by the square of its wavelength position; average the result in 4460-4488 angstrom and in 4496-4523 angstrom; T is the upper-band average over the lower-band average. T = 1.12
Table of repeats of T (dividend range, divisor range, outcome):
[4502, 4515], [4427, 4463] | 1.21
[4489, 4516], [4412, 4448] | 1.17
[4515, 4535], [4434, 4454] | 1.06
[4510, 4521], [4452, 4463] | 1.26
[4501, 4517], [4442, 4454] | 1.15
